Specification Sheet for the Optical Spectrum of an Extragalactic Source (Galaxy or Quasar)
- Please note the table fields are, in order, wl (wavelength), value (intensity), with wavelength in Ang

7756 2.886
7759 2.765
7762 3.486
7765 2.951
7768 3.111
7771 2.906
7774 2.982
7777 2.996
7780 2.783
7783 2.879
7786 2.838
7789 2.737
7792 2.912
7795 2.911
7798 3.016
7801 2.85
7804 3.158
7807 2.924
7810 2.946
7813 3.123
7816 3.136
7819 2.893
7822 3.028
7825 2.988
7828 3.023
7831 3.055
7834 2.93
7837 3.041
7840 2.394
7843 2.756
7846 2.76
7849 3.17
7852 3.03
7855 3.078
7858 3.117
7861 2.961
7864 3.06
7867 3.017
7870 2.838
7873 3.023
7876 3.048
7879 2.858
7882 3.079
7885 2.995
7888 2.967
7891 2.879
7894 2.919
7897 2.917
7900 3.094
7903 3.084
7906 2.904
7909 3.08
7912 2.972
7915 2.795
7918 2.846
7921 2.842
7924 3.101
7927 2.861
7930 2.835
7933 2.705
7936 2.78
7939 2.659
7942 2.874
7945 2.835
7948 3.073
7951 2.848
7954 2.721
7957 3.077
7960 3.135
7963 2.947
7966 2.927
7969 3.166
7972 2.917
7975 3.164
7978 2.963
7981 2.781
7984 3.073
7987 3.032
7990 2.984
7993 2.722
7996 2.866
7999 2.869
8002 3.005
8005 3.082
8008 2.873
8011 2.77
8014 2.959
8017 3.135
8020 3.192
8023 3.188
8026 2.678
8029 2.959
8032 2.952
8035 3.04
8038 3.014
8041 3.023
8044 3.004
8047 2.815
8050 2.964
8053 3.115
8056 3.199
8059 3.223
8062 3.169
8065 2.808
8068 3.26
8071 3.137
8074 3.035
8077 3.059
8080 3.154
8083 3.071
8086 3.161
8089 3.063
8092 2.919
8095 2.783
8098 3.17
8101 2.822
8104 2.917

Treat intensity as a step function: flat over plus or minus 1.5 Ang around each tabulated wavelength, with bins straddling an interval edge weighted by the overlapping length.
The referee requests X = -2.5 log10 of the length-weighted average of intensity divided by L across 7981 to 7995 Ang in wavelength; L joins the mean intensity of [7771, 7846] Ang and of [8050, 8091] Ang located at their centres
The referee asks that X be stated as 0.04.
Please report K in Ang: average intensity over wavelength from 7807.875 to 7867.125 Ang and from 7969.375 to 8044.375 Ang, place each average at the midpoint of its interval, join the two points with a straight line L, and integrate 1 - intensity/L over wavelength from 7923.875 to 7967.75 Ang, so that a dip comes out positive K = 1.27 Ang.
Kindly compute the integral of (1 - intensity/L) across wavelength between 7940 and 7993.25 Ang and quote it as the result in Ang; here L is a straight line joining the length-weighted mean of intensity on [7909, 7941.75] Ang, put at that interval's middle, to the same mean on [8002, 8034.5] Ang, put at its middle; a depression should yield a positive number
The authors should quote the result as -0.9 Ang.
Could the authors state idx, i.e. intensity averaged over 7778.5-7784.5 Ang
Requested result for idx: 2.83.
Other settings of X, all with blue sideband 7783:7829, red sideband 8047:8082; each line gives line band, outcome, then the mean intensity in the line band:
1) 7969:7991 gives 0.02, 3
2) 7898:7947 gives 0.05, 2.89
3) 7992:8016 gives 0.06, 2.9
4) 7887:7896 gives 0.03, 2.92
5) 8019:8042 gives 0.03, 3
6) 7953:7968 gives 0.02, 2.98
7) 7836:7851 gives 0.06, 2.82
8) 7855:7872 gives -0.01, 3.01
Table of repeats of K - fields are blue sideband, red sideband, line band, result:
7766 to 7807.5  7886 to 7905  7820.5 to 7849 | 0.47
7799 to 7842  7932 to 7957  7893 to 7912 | -0.83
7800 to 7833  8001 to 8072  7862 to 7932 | 1.41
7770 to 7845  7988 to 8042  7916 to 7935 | 0.55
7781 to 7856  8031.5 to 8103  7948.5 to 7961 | 0.20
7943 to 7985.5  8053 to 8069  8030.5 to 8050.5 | 0.78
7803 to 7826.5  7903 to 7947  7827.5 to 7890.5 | 0.04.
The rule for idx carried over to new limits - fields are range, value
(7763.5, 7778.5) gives 2.99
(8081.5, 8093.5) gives 3.05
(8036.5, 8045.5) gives 3.01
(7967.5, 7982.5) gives 3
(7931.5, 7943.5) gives 2.75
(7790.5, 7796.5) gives 2.91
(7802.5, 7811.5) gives 3.01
